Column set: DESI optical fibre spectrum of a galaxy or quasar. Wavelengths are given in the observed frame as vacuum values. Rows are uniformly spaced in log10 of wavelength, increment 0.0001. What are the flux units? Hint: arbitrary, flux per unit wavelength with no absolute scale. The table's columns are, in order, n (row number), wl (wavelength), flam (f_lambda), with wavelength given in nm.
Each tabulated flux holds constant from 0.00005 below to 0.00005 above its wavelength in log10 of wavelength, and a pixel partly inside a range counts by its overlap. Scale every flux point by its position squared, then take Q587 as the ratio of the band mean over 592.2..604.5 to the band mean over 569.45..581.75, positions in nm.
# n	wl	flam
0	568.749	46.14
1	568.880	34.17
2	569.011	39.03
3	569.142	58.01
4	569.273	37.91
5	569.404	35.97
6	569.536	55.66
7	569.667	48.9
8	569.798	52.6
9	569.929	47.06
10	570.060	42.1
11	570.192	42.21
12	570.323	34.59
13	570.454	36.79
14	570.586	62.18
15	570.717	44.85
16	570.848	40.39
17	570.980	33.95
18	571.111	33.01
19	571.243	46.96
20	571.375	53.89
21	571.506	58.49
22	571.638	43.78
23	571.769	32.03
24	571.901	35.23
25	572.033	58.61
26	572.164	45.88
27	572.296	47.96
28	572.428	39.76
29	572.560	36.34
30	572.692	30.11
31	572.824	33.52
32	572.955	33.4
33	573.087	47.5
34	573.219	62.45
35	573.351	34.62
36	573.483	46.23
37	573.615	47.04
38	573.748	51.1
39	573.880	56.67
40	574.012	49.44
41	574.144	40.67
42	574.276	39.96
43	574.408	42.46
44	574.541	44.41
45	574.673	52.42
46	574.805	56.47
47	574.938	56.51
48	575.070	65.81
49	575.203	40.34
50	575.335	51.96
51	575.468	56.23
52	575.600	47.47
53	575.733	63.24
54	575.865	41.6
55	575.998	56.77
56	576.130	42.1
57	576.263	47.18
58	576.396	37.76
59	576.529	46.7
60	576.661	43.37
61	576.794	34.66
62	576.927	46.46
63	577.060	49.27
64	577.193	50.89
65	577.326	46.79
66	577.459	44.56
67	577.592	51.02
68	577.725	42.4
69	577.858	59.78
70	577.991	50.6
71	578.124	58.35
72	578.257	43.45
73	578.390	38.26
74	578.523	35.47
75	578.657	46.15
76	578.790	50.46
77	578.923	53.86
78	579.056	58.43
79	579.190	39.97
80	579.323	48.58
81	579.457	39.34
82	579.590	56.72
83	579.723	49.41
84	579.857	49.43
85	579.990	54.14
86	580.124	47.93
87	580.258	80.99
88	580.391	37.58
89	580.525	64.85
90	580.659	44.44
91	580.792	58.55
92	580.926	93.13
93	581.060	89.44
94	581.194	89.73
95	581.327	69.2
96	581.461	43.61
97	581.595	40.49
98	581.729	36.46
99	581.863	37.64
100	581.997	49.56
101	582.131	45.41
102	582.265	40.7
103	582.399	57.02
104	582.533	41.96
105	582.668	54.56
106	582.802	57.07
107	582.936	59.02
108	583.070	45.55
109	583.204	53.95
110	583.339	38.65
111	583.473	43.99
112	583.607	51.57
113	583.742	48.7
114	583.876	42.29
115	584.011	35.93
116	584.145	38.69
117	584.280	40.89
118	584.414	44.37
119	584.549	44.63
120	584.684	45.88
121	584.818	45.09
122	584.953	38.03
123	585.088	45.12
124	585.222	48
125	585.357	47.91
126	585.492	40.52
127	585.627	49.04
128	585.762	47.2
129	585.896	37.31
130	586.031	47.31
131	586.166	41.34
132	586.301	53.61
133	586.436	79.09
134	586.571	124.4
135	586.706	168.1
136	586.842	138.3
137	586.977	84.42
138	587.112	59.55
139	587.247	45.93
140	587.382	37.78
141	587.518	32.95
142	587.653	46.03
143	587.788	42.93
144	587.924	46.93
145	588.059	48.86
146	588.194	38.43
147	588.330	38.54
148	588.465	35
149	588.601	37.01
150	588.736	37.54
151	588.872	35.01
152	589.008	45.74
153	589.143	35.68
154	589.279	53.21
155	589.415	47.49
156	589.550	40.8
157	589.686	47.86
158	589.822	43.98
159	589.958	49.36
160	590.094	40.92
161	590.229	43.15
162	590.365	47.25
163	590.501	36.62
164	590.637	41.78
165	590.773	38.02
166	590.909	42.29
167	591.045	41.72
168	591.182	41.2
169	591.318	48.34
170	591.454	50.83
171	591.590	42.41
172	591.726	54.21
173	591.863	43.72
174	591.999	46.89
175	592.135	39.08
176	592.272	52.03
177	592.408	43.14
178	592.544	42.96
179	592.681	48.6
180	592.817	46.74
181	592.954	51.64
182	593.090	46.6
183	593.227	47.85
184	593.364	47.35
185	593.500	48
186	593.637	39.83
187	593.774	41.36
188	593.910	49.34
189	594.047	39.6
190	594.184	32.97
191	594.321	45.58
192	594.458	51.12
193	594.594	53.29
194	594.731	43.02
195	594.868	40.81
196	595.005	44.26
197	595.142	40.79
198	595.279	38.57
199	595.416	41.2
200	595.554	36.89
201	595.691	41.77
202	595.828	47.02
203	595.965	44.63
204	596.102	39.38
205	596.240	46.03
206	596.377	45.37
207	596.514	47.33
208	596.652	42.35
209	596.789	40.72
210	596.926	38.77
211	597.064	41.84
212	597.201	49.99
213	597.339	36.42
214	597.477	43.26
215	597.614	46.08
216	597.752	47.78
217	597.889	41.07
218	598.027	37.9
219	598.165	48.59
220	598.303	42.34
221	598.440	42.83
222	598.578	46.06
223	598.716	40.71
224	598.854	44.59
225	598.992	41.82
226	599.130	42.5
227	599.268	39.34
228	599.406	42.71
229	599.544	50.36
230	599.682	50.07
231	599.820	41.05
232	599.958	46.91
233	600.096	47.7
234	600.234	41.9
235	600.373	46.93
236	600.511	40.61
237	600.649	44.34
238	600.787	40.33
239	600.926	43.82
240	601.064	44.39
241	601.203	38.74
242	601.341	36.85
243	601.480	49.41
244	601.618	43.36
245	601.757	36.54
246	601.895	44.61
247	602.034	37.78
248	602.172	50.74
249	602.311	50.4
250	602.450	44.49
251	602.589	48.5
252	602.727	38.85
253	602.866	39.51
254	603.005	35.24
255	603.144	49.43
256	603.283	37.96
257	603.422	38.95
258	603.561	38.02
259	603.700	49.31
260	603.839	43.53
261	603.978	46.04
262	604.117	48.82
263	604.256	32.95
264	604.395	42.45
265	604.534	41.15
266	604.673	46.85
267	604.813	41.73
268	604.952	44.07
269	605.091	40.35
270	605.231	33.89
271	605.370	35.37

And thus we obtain 1.0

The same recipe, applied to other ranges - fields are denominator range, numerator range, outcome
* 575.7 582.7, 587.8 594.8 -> 0.90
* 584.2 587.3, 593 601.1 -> 0.74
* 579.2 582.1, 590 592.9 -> 0.83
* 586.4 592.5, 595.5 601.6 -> 0.87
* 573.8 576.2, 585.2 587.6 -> 1.36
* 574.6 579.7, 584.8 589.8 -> 1.14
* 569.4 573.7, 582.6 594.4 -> 1.18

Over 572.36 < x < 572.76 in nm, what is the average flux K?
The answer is 35.4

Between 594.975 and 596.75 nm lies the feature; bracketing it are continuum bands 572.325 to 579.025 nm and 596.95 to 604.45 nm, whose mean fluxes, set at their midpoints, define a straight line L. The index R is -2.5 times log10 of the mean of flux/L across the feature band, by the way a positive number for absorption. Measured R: 0.03 mag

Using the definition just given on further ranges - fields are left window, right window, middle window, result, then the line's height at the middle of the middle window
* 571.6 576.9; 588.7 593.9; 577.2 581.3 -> -0.19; 45.6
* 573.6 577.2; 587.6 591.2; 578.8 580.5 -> -0.11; 46.6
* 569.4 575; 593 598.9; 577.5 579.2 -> -0.09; 44.7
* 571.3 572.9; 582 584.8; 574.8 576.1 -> -0.21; 44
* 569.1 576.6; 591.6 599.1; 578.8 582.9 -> -0.20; 45.4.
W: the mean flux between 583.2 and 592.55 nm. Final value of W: 49.2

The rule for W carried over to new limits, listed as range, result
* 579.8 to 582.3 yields 56.7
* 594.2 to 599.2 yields 43.3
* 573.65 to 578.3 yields 48.8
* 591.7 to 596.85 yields 44.4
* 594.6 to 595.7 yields 41.5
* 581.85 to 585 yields 46.1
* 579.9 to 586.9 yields 56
